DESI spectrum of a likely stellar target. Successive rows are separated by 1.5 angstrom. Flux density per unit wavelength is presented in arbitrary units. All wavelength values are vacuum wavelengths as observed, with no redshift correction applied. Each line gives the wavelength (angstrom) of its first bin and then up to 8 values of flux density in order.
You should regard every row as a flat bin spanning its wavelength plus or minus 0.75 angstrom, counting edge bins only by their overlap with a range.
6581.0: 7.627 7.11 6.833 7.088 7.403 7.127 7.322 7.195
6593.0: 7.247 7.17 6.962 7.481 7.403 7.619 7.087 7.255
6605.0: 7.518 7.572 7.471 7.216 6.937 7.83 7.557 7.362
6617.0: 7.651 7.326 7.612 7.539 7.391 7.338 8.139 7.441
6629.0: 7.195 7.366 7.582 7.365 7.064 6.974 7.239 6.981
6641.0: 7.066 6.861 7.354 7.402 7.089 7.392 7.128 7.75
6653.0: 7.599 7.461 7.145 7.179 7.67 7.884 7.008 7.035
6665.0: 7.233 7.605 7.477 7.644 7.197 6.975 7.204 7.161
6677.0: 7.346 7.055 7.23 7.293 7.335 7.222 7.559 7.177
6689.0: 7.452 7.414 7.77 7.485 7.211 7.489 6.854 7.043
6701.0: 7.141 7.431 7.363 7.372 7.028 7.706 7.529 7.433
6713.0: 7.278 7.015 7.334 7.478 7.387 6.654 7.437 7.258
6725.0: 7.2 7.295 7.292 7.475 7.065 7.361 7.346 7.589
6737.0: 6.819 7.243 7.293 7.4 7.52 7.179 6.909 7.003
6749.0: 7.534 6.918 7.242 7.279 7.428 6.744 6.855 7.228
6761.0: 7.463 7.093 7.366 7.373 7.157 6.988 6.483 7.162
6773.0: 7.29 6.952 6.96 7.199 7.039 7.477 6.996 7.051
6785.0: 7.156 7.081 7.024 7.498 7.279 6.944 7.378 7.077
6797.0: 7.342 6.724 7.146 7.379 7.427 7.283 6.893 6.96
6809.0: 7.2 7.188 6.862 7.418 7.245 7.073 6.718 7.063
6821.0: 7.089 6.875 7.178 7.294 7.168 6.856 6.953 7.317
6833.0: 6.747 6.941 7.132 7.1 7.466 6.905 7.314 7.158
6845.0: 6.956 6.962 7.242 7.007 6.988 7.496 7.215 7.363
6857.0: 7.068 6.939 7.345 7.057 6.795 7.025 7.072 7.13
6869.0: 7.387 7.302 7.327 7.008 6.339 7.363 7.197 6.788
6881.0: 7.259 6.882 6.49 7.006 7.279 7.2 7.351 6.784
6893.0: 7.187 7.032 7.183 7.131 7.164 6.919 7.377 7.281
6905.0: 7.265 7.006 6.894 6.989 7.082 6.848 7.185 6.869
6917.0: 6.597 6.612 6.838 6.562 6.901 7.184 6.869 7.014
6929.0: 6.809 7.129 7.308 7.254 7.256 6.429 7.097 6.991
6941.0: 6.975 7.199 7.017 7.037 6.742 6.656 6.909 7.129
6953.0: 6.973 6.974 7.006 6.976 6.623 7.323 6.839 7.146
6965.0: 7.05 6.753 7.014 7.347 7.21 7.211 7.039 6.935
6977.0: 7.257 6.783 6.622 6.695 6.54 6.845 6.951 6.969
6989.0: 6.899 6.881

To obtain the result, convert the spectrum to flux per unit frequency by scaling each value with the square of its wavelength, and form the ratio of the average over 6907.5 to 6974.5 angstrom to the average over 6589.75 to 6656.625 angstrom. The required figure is 1.04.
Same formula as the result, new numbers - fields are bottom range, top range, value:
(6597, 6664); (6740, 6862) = 1.02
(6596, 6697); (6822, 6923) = 1.03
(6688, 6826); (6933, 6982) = 1.03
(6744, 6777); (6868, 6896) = 1.03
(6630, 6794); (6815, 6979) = 1.03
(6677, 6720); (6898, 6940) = 1.02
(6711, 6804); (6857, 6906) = 1.02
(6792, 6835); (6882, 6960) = 1.02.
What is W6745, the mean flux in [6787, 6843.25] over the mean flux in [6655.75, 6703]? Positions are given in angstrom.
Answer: 0.97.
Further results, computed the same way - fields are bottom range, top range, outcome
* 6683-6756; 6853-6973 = 0.96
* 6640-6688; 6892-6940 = 0.96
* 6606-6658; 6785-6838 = 0.97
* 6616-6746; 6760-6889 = 0.97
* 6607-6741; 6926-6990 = 0.95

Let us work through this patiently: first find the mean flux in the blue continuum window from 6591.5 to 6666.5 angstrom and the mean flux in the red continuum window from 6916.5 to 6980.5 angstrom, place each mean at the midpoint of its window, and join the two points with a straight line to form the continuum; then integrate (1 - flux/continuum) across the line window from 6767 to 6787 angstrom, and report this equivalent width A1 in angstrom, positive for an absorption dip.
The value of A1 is 0.30 angstrom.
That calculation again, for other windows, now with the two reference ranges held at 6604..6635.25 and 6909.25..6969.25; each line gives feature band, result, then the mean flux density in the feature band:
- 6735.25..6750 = 0.1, 7.23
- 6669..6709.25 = 0.3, 7.3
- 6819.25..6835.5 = 0.2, 7.04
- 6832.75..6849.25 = 0.0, 7.09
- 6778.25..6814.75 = 0.1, 7.16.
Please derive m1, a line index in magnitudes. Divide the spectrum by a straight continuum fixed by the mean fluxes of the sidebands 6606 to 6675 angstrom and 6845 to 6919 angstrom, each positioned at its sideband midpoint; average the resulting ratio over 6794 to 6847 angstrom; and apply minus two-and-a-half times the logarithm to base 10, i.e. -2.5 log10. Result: 0.01 mag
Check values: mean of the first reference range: 7.36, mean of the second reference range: 7.07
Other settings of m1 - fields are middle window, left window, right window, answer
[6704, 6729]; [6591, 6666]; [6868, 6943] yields -0.01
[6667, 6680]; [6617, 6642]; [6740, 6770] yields 0.00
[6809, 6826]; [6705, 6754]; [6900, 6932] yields 0.01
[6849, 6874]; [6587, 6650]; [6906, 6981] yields -0.01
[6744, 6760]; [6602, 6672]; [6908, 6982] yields 0.02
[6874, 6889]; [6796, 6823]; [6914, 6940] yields 0.00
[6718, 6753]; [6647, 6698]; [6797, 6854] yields 0.00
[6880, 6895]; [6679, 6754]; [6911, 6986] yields 0.00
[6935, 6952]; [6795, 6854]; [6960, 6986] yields 0.01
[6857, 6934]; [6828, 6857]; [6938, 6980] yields 0.00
